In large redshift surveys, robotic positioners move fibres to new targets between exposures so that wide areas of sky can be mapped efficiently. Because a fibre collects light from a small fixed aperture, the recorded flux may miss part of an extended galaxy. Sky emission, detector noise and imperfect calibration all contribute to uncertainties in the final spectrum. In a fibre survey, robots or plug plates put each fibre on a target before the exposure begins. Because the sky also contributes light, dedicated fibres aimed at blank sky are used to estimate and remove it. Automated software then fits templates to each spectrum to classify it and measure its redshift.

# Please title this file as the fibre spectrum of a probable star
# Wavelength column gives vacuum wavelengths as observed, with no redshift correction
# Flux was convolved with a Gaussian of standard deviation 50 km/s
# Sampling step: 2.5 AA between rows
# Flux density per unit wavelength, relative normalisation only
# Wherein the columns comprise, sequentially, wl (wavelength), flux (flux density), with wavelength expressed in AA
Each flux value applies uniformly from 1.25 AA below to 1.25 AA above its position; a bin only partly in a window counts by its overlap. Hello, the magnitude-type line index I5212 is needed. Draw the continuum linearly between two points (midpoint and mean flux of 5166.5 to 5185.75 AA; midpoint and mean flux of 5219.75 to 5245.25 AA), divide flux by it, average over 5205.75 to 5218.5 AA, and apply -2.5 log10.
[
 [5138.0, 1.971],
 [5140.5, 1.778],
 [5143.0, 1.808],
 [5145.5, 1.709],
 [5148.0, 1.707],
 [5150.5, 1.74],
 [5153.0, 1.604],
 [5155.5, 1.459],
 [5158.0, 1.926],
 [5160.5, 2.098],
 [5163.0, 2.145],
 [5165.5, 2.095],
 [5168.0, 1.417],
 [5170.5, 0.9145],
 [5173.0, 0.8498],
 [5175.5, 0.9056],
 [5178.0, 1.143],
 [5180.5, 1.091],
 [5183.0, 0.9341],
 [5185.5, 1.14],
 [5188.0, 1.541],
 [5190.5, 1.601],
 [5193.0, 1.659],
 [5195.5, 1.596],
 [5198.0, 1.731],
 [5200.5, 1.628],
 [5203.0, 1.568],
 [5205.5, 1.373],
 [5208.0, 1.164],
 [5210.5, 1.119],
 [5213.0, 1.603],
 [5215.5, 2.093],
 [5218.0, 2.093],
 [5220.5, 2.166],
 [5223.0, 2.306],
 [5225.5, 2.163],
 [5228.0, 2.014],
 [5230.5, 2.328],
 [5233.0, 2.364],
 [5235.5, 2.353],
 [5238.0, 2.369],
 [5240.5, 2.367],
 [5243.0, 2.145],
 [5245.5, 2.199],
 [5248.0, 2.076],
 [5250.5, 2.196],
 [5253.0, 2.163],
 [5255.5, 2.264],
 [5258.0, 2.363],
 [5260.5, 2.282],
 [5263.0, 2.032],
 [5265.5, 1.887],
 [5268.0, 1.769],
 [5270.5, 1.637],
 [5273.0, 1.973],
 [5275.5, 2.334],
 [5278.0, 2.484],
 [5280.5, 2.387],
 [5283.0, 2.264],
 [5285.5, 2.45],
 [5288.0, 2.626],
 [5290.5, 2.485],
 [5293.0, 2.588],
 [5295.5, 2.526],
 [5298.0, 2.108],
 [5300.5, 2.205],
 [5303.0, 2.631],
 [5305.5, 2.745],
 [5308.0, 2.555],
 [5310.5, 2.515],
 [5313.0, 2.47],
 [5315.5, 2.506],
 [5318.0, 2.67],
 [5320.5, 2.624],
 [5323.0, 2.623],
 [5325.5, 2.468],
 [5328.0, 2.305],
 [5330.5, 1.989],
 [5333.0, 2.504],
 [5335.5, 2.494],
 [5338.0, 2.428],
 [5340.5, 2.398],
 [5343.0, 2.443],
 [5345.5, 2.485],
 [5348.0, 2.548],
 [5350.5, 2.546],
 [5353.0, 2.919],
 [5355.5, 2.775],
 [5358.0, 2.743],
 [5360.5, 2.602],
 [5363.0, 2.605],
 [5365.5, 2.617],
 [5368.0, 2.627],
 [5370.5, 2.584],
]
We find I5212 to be 0.17 mag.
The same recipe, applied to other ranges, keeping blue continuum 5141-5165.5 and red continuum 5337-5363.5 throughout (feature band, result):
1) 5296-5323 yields -0.03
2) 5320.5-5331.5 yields 0.05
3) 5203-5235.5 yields 0.10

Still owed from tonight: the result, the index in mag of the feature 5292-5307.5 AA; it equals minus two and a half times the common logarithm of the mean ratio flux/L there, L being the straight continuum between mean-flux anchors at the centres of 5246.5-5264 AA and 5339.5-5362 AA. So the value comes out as -0.04 mag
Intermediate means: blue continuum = 2.2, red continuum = 2.61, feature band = 2.47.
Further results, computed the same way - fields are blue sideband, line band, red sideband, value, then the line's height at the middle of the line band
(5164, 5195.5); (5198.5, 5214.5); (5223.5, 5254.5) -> 0.19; 1.72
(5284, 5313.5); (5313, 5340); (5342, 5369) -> 0.04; 2.56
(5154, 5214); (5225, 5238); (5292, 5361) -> -0.25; 1.8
